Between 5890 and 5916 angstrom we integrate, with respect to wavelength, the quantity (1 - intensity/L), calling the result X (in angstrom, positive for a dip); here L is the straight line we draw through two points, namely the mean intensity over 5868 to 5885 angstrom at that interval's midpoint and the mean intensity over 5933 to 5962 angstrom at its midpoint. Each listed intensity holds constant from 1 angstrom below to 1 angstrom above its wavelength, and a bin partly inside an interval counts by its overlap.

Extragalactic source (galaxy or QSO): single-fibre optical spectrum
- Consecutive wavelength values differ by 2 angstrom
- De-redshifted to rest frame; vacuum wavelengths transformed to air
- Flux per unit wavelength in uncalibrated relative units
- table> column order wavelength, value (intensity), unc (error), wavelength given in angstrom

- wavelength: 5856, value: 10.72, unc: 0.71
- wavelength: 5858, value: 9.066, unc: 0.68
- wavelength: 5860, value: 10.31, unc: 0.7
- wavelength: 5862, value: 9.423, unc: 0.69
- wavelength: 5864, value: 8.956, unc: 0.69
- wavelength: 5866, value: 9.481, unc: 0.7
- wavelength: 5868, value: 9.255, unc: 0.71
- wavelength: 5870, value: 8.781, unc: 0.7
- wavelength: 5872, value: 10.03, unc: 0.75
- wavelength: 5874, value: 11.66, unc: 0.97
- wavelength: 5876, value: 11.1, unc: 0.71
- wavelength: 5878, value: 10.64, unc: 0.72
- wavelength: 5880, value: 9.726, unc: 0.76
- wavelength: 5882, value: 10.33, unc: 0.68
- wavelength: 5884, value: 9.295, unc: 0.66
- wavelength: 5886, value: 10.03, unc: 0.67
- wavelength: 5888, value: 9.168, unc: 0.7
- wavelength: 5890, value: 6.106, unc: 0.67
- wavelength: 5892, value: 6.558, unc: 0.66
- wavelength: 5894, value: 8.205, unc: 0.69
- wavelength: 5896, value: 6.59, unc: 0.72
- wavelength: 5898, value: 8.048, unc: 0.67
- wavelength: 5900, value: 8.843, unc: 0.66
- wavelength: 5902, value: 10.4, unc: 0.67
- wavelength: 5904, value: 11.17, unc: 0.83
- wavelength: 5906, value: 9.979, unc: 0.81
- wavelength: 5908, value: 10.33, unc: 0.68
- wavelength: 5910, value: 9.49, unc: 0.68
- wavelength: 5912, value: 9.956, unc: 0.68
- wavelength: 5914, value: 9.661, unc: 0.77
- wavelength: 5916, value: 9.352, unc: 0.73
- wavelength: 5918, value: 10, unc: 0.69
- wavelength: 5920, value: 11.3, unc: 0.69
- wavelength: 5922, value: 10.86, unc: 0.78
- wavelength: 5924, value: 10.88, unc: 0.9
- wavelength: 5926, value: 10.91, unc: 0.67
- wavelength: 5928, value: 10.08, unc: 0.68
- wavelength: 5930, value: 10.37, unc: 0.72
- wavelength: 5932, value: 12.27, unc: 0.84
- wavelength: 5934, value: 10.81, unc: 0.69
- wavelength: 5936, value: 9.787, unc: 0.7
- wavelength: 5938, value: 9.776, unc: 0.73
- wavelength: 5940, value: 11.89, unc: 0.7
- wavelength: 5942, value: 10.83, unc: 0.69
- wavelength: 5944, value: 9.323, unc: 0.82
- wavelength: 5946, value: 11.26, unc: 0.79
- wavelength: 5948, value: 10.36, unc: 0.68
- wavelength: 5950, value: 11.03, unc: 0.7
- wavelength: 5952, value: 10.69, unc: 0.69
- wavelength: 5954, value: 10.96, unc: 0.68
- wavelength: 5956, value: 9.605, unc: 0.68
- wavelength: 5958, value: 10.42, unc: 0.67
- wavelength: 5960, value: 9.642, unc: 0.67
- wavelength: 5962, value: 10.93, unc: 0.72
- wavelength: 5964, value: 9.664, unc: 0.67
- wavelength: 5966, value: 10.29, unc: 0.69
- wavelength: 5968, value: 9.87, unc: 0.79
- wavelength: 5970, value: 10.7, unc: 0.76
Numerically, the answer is 3.2 angstrom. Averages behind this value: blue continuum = 10.1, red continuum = 10.5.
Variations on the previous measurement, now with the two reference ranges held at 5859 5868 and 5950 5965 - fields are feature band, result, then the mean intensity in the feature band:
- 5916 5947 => -1.7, 10.6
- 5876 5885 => -0.4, 10.1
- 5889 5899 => 2.7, 7.1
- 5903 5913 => -0.3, 10.2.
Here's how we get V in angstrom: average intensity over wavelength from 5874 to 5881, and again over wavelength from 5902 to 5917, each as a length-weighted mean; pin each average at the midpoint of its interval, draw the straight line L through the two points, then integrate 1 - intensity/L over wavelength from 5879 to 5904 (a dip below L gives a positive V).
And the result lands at 4.0 angstrom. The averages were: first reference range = 10.7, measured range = 8.71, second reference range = 10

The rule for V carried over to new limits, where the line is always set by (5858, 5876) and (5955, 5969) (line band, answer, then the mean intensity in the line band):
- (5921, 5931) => -0.7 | 10.6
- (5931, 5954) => -1.7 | 10.7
